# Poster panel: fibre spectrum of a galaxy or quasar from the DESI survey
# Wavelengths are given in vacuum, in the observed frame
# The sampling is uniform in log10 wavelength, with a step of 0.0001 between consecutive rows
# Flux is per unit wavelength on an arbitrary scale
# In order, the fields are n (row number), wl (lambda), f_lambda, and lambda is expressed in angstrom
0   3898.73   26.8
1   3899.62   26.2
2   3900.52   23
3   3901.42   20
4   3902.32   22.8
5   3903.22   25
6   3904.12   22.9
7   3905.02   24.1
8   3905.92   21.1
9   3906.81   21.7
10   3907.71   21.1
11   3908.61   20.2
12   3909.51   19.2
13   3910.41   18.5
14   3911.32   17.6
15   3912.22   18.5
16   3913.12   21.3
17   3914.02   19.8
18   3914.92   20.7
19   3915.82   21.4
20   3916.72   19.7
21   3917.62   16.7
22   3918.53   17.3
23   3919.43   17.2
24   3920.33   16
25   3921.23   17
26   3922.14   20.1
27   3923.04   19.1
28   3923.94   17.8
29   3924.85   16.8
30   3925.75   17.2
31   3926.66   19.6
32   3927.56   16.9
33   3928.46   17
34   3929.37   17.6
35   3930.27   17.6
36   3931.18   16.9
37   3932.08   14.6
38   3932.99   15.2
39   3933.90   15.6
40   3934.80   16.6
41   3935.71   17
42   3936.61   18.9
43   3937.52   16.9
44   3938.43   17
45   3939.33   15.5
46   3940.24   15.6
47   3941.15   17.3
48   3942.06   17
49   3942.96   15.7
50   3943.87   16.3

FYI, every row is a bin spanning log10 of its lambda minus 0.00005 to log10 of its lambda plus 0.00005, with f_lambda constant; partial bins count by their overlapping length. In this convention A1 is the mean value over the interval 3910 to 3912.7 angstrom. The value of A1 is 18.2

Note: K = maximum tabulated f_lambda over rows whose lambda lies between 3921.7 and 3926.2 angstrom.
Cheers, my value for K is 20.1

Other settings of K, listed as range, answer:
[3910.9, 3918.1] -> 21.4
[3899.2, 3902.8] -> 26.2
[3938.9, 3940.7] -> 15.6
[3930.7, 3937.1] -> 18.9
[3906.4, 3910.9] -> 21.7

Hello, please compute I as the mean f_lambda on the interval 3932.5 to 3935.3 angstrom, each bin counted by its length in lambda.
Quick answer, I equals 15.8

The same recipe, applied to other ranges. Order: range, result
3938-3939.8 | 16.3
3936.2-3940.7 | 16.7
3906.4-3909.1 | 21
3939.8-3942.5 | 16.6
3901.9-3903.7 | 23.9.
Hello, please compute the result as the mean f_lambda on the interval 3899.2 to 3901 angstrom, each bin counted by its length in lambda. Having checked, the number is 24.4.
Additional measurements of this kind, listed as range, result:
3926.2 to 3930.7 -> 17.7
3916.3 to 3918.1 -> 18.1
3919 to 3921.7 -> 16.7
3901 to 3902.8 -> 21.4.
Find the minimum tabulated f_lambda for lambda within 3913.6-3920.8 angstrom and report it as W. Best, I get 16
